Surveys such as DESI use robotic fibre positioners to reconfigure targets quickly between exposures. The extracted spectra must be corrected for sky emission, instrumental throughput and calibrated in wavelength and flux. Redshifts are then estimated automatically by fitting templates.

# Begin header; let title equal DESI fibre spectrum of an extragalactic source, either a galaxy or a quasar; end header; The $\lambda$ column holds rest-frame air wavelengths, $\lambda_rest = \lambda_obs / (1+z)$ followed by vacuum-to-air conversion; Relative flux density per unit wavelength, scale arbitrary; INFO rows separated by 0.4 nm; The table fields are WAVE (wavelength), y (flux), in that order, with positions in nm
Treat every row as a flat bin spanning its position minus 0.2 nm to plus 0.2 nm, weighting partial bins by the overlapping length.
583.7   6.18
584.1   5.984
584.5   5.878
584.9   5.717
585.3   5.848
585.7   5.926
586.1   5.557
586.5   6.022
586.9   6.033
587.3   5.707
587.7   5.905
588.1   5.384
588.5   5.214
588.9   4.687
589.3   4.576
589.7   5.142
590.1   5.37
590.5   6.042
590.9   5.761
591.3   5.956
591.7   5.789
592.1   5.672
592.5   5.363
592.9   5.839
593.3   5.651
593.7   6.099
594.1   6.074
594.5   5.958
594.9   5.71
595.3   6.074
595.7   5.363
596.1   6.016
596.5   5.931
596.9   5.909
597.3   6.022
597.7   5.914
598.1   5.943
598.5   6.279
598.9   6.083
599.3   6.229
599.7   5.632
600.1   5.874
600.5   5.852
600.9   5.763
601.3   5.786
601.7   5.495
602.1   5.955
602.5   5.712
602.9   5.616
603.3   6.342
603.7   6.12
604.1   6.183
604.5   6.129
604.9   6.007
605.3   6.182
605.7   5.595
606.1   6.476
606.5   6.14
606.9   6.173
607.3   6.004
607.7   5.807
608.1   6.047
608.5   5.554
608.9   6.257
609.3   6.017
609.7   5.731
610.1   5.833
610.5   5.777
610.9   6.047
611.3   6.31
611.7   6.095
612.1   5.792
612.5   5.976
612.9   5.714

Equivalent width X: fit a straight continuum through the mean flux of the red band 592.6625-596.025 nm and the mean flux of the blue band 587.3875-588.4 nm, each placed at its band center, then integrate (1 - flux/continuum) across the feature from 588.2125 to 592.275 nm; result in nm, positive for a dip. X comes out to 0.20 nm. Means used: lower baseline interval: 5.61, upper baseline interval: 5.85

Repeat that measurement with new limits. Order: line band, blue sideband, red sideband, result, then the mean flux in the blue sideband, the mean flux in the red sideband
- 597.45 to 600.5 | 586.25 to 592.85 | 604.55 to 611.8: -0.11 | 5.55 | 6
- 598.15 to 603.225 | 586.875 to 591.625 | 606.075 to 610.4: -0.08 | 5.47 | 5.98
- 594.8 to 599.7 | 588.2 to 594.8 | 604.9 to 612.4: -0.20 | 5.57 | 5.99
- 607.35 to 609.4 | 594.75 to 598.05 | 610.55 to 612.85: 0.01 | 5.87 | 6.01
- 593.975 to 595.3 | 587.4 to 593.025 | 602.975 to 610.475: -0.07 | 5.48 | 6.02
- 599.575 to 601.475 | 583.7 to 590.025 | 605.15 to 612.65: 0.02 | 5.59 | 5.99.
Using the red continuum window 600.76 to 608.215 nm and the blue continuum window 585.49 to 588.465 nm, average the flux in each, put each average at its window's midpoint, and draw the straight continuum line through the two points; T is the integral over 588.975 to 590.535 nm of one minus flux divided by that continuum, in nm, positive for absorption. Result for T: 0.17 nm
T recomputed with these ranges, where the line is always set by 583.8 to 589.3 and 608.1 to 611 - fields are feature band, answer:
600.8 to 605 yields -0.07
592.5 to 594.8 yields -0.06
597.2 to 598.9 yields -0.08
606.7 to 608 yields -0.03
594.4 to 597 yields -0.04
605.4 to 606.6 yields -0.04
